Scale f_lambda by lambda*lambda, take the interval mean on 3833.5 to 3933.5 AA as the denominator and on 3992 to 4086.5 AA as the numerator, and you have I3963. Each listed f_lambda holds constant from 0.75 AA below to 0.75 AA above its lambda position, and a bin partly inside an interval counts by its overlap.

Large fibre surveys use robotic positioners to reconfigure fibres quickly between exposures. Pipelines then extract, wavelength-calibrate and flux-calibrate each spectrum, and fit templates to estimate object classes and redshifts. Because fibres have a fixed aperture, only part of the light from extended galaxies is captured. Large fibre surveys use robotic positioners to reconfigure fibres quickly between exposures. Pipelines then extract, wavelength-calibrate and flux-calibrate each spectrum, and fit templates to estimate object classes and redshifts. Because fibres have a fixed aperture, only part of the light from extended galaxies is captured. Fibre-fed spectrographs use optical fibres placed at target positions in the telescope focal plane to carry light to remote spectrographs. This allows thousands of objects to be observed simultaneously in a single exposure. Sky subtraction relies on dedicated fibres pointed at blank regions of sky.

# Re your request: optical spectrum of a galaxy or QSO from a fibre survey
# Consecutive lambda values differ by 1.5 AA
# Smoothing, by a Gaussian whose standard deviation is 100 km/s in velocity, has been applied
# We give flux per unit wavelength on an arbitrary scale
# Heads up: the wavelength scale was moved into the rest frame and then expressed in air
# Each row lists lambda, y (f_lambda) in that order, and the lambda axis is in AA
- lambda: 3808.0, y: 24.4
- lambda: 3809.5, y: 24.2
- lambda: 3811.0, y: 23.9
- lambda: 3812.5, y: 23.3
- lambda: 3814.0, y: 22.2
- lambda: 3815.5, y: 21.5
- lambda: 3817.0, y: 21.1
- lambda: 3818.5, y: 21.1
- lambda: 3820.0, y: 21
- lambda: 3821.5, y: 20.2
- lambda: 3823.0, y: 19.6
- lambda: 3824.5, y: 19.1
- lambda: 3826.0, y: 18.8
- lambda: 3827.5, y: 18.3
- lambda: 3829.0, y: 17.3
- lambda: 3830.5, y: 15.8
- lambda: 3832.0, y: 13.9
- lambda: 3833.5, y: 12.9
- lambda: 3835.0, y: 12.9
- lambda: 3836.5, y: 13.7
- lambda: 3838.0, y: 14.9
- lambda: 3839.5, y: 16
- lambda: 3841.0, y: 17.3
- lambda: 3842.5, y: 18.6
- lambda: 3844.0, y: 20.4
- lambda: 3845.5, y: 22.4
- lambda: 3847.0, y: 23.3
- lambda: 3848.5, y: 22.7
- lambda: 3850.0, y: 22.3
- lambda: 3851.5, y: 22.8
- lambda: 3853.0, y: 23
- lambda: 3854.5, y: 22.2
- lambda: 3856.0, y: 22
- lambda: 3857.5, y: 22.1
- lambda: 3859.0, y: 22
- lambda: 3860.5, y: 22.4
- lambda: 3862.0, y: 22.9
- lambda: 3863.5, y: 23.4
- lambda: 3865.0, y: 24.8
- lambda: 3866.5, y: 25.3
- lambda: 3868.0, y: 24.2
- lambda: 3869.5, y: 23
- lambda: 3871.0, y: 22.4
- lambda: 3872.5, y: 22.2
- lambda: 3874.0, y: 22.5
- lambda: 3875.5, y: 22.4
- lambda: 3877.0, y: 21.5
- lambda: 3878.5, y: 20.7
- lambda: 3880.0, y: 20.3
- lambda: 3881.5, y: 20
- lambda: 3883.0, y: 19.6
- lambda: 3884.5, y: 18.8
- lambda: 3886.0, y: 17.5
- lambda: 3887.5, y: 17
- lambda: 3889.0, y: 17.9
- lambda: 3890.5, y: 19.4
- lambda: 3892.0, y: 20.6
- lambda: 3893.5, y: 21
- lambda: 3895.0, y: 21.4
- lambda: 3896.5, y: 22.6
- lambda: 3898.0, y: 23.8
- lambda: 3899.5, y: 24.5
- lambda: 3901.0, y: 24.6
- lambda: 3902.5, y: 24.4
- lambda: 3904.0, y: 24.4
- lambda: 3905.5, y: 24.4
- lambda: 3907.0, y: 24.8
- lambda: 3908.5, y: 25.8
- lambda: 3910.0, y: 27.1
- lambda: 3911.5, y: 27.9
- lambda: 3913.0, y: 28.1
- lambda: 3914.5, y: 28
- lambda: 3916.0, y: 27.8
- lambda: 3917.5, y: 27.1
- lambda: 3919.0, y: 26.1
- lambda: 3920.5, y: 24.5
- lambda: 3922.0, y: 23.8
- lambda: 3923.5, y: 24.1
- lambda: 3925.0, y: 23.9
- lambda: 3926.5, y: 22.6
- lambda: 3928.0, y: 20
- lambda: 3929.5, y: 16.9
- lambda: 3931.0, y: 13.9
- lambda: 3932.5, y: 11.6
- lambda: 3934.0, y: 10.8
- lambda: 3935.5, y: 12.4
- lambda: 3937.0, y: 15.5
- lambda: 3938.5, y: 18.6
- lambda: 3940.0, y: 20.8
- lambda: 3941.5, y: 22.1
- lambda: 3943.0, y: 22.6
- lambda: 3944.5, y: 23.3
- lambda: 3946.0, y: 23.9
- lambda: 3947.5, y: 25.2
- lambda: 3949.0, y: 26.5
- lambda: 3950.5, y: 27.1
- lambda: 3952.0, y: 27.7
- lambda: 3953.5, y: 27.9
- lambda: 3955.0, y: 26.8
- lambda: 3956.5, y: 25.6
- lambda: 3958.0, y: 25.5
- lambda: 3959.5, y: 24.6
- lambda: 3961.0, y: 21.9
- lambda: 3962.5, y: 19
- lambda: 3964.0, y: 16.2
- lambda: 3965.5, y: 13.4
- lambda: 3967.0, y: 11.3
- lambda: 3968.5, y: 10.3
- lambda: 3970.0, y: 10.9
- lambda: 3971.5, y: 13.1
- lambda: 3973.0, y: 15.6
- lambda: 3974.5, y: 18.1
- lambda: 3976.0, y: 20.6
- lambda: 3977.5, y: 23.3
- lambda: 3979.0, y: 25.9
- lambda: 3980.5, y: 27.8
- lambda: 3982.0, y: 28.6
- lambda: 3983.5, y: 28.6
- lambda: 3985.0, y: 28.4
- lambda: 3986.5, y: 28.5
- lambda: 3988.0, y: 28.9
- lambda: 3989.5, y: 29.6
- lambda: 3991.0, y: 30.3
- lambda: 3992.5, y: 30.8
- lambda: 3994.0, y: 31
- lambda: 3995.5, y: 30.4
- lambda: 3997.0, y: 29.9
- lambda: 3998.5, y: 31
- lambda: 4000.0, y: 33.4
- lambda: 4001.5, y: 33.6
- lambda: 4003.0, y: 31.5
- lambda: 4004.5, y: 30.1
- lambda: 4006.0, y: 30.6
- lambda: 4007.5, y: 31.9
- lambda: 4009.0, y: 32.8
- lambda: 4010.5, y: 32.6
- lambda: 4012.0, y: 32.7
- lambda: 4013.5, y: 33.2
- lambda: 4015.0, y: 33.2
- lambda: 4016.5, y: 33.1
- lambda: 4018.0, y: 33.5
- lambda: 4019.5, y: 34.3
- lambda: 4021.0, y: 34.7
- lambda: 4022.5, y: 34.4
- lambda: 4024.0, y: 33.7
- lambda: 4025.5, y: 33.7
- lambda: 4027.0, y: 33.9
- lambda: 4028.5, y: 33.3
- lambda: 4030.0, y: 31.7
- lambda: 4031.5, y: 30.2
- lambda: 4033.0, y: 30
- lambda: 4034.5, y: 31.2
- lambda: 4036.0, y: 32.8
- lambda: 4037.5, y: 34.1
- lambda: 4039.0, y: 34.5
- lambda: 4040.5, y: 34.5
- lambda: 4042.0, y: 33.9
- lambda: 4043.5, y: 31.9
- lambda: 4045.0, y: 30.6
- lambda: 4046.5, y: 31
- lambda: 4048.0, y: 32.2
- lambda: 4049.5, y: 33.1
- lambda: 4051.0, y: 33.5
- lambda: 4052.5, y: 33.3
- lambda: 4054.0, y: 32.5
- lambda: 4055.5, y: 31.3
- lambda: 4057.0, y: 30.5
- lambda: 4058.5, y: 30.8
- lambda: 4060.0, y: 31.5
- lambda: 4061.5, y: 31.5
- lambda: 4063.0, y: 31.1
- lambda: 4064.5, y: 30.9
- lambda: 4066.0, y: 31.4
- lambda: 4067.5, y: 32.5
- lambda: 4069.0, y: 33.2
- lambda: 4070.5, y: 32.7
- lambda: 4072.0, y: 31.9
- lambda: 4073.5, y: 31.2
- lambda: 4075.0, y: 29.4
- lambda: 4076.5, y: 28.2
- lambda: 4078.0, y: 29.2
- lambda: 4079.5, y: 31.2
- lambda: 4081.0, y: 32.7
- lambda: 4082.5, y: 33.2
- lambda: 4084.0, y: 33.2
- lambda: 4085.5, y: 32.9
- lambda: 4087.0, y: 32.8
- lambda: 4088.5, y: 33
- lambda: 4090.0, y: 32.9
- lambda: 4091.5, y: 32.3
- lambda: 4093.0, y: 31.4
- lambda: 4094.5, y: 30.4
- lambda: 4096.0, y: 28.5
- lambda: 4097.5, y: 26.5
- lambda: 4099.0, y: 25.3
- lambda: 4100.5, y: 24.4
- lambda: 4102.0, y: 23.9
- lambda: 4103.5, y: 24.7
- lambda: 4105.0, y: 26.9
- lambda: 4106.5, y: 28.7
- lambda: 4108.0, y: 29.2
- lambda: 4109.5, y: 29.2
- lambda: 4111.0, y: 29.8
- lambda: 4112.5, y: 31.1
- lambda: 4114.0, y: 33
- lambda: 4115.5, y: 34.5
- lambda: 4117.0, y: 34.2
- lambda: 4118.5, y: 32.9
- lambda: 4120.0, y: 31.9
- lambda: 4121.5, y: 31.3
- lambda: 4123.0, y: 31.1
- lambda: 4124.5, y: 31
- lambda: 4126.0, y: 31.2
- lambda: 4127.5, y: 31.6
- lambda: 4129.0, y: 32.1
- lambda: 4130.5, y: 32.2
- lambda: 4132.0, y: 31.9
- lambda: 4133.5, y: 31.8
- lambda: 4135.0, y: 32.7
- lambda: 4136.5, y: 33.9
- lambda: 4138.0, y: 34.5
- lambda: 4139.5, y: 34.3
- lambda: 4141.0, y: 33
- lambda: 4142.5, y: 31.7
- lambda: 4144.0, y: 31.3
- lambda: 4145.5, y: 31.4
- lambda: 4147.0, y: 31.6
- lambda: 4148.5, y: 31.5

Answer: 1.60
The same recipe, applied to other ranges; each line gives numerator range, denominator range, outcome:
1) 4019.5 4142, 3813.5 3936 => 1.66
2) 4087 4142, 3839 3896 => 1.64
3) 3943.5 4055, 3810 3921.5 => 1.41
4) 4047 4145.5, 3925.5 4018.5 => 1.35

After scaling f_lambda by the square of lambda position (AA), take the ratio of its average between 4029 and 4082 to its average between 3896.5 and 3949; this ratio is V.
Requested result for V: 1.5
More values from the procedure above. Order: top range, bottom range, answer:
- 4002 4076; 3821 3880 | 1.75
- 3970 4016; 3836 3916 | 1.36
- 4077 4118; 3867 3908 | 1.54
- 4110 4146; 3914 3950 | 1.67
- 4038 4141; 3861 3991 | 1.53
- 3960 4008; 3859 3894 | 1.23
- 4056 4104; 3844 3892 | 1.57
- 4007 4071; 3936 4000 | 1.43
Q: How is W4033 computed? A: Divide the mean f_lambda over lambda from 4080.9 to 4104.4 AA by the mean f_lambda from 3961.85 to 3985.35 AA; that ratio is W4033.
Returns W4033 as 1.5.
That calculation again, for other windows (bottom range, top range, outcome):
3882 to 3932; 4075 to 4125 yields 1.33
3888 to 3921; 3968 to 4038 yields 1.20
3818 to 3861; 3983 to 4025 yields 1.65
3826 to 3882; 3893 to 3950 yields 1.11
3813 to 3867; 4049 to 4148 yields 1.56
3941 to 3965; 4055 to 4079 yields 1.29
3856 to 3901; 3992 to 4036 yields 1.49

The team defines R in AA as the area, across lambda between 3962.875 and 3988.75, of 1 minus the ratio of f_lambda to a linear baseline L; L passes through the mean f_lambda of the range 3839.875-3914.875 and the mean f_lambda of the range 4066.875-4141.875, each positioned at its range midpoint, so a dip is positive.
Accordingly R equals 5.6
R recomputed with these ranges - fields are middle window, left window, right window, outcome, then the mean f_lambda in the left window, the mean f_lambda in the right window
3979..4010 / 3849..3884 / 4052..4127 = -3.55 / 22.3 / 30.8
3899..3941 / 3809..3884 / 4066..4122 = 2.10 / 20.6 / 30.6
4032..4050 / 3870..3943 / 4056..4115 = -2.71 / 21.6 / 30.4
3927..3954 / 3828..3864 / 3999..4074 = 5.88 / 19.4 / 32.4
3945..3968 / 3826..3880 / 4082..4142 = 1.74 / 20.4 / 31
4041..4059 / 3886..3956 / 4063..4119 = -2.20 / 22.6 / 30.5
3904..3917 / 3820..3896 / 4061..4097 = -2.14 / 20.1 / 31.5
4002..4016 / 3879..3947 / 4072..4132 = -3.17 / 21.7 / 30.5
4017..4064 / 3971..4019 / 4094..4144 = -4.78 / 28.9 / 30.6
